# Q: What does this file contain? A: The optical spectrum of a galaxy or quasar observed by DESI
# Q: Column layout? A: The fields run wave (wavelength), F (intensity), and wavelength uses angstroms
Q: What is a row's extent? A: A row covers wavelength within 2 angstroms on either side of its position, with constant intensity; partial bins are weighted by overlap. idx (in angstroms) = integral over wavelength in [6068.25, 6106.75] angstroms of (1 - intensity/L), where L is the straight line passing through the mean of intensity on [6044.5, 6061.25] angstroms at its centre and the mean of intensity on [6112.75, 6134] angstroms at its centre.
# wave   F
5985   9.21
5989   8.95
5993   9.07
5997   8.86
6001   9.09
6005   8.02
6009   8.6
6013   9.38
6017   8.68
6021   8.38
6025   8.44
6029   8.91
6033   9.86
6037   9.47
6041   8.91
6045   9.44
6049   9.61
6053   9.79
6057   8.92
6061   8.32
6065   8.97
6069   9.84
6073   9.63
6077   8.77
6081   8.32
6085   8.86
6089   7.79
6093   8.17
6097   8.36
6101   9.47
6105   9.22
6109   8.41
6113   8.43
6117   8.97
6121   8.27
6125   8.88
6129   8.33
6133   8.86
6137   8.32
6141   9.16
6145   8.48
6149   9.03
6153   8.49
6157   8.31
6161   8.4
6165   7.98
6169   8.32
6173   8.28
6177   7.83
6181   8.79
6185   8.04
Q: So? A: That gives 0.68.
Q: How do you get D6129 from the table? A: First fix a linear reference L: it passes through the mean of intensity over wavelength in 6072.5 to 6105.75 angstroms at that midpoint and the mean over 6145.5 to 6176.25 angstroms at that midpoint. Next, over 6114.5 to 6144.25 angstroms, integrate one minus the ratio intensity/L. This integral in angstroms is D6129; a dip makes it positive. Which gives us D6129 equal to -0.6 angstroms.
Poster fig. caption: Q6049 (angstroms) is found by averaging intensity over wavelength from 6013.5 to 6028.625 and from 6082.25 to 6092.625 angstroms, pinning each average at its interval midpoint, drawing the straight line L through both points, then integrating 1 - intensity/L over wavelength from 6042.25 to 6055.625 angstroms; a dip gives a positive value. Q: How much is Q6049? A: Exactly -1.7 angstroms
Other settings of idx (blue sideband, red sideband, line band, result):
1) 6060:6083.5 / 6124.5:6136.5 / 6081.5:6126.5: 0.9 angstroms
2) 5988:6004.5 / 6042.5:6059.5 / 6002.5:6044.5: 1.2 angstroms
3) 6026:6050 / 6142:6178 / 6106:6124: 0.3 angstroms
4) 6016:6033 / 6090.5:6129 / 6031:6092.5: -2.6 angstroms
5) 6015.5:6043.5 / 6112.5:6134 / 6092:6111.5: -0.1 angstroms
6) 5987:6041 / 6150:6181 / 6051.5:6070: -0.9 angstroms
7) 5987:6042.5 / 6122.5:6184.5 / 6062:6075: -1.0 angstroms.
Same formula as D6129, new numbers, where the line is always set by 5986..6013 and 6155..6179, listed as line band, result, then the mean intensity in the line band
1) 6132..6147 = -0.7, 8.69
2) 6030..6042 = -1.0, 9.41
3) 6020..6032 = 0.0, 8.7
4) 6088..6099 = 0.4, 8.14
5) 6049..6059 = -0.9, 9.41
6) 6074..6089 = -0.2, 8.6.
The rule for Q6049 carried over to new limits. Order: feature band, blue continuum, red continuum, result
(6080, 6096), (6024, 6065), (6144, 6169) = 1.1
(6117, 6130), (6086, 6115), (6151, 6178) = -0.2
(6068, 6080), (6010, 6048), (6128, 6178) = -0.6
